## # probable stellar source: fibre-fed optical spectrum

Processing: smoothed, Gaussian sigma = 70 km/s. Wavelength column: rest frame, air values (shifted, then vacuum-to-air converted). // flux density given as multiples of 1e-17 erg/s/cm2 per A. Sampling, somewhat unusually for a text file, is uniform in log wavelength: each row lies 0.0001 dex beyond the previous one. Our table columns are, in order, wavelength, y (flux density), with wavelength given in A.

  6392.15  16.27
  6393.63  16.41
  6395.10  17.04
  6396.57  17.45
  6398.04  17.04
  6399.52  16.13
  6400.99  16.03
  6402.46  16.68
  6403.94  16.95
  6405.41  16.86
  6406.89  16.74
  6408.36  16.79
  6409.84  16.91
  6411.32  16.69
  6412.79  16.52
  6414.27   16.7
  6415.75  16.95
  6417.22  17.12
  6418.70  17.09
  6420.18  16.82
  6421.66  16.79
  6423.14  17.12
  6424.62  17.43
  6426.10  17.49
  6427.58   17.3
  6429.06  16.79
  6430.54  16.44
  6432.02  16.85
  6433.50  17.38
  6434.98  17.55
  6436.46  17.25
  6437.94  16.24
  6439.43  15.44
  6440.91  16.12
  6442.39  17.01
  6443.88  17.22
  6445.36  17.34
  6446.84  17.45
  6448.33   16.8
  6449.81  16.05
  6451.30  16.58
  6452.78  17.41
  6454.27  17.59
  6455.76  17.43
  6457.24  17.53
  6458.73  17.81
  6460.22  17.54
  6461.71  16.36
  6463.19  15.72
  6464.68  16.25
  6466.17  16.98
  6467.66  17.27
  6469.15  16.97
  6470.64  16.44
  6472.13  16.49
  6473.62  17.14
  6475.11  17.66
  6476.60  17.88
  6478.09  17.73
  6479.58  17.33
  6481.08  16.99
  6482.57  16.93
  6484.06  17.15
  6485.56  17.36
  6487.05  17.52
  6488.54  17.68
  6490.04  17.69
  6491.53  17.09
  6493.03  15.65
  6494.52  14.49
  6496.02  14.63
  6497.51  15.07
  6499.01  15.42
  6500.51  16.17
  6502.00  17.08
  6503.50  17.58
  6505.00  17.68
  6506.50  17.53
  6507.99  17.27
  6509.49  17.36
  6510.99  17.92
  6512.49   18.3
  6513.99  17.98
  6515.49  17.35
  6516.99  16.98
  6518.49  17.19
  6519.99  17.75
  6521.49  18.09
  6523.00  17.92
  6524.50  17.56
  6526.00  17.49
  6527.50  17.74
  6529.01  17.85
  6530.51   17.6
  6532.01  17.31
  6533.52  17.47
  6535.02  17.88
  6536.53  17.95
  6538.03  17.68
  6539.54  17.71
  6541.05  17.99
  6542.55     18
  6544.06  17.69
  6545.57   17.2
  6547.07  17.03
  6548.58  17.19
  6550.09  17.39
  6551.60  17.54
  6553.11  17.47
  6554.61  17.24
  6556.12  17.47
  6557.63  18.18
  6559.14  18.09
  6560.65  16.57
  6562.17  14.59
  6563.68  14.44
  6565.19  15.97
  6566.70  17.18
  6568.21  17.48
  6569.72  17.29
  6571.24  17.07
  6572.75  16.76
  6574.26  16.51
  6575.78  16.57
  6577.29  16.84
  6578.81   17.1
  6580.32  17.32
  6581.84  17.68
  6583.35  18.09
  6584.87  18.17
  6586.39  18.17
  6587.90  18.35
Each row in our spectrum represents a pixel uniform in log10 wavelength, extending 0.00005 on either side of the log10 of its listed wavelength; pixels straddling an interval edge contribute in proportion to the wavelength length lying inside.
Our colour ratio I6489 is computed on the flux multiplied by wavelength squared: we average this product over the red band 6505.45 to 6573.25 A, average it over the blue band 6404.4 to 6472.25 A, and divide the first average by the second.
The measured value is 1.06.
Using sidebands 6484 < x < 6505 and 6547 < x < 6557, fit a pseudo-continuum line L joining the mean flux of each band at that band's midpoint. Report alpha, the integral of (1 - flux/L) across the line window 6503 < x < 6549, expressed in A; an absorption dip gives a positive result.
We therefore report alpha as -1.78 A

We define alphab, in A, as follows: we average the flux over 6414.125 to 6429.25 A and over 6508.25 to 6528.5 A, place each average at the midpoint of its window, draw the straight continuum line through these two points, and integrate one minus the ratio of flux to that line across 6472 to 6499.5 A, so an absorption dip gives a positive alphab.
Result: 1.1 A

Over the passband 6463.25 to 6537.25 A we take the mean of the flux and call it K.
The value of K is 17.1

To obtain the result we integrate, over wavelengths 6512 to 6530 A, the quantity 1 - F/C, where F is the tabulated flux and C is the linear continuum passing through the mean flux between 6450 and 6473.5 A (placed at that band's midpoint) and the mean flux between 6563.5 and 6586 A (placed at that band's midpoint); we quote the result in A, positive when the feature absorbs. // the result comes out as -0.7 A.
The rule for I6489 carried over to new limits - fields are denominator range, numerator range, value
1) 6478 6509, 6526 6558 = 1.07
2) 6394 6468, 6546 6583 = 1.05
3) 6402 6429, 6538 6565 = 1.06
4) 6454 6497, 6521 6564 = 1.05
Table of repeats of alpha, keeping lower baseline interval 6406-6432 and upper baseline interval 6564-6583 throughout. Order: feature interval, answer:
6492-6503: 0.9 A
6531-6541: -0.4 A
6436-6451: 0.2 A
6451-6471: -0.1 A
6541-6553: -0.4 A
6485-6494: -0.1 A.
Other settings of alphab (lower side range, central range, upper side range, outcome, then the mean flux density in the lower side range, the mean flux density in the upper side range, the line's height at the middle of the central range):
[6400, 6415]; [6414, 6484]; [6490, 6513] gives -1.4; 16.7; 16.6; 16.7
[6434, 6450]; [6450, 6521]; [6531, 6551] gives 0.5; 16.8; 17.6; 17.1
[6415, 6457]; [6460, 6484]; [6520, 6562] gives 0.3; 17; 17.6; 17.2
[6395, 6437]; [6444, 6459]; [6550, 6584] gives -0.2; 16.9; 17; 16.9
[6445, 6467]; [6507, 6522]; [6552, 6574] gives -0.6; 17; 16.9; 16.9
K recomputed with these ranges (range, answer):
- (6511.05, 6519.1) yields 17.6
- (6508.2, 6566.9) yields 17.4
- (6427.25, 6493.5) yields 17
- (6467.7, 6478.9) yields 17.2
